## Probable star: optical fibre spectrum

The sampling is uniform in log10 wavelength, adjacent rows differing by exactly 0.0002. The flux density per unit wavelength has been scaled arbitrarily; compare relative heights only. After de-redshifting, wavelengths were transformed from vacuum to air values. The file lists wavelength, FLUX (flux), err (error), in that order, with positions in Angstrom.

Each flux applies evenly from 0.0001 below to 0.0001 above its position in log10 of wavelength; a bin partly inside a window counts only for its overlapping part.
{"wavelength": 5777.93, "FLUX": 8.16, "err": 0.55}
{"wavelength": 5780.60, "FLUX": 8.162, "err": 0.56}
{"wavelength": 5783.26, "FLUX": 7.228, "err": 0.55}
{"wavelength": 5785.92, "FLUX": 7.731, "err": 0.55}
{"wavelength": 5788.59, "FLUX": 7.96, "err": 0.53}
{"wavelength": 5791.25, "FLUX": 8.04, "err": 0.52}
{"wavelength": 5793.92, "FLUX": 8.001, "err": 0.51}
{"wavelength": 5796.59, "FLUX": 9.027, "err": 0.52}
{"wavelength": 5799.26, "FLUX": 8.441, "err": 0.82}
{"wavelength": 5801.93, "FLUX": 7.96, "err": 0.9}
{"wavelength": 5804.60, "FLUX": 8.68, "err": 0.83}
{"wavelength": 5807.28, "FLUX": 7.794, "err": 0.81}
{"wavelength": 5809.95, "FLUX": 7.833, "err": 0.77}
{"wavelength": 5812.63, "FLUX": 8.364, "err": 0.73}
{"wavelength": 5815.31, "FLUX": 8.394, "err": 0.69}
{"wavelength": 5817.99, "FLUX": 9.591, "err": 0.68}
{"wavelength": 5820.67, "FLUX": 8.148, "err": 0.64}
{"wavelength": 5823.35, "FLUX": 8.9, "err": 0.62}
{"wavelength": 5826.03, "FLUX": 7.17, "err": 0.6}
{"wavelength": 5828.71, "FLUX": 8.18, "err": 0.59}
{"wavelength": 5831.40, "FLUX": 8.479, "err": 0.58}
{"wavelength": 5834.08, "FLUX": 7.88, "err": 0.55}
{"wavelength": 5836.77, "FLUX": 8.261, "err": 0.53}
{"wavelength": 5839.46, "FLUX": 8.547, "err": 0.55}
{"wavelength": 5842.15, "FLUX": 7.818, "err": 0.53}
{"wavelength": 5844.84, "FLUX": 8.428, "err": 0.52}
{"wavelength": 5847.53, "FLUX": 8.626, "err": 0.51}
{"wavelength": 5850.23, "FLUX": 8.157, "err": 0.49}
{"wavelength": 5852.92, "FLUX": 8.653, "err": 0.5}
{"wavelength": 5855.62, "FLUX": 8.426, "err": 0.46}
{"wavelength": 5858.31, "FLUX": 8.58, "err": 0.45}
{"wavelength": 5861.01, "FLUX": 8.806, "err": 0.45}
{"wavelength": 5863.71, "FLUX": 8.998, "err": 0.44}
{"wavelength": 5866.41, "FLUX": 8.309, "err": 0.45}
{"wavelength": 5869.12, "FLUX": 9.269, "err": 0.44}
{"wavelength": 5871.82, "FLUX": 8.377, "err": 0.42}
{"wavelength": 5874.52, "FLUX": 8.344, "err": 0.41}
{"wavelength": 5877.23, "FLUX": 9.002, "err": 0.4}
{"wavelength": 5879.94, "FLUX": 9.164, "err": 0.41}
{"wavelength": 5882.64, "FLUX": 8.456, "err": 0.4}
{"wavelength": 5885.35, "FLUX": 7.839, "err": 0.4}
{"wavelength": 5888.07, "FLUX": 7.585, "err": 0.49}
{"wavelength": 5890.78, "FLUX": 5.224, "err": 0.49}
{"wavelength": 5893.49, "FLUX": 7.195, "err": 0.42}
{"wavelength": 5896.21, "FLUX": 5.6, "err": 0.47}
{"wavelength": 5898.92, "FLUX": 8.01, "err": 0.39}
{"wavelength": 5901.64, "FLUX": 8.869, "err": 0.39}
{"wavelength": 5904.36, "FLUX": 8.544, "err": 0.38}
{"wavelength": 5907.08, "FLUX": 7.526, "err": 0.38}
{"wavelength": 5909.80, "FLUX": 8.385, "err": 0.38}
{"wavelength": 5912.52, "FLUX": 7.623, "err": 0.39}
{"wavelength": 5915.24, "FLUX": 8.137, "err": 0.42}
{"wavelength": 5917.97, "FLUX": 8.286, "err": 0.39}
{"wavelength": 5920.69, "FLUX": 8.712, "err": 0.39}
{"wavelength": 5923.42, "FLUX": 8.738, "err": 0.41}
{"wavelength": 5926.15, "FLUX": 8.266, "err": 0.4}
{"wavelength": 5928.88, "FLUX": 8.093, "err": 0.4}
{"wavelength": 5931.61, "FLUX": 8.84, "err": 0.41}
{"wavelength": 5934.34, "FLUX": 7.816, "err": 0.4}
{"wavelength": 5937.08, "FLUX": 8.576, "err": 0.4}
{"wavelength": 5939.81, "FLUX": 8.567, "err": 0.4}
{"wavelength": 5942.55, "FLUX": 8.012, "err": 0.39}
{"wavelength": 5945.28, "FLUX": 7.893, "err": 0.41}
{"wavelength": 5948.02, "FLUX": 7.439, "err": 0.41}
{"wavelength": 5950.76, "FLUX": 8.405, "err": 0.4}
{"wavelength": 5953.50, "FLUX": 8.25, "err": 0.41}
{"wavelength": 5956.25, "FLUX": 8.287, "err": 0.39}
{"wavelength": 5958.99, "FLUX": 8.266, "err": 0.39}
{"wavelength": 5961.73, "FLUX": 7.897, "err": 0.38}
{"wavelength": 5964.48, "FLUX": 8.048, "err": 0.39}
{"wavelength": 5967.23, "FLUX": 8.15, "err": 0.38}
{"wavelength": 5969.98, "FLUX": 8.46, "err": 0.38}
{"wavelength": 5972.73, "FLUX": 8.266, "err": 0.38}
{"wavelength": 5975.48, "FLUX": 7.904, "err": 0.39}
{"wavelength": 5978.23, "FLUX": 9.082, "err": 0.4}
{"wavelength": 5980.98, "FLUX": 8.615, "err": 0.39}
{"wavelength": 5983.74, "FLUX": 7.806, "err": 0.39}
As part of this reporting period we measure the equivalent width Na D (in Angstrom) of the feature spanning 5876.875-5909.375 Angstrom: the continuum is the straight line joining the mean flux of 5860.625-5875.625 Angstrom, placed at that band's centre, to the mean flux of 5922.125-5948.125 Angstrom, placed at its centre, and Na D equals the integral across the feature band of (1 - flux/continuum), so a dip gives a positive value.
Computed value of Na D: 3.0 Angstrom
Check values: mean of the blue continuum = 8.68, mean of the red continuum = 8.26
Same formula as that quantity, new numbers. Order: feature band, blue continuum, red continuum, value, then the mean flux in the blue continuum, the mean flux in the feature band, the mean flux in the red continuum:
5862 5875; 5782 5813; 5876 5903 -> -1.52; 8.08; 8.69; 7.69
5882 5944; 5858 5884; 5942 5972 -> 3.48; 8.74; 7.95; 8.11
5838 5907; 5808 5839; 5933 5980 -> 0.64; 8.29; 8.18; 8.2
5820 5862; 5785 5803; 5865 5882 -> 0.95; 8.18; 8.32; 8.73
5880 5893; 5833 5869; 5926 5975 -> 1.40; 8.45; 7.46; 8.19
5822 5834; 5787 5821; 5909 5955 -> 0.23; 8.32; 8.16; 8.24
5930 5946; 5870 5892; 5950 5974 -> -0.26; 8.04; 8.3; 8.22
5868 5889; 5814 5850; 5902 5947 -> -0.55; 8.33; 8.51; 8.26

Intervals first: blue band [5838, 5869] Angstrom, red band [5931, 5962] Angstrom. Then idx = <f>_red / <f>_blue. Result 1.0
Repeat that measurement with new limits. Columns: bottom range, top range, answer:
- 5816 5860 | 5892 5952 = 0.96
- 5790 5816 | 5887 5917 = 0.91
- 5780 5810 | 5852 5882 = 1.08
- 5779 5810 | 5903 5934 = 1.02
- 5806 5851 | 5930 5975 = 0.99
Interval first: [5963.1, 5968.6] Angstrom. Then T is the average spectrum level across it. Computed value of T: 8.09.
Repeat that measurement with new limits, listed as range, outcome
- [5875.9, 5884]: 8.88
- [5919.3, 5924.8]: 8.72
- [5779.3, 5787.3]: 7.71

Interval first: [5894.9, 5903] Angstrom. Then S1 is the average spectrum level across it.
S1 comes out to 7.51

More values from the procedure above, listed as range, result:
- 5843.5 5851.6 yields 8.41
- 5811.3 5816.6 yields 8.37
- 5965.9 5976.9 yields 8.2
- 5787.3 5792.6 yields 8.01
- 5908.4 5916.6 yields 8.05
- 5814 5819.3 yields 8.99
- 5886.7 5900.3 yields 6.72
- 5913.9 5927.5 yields 8.43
